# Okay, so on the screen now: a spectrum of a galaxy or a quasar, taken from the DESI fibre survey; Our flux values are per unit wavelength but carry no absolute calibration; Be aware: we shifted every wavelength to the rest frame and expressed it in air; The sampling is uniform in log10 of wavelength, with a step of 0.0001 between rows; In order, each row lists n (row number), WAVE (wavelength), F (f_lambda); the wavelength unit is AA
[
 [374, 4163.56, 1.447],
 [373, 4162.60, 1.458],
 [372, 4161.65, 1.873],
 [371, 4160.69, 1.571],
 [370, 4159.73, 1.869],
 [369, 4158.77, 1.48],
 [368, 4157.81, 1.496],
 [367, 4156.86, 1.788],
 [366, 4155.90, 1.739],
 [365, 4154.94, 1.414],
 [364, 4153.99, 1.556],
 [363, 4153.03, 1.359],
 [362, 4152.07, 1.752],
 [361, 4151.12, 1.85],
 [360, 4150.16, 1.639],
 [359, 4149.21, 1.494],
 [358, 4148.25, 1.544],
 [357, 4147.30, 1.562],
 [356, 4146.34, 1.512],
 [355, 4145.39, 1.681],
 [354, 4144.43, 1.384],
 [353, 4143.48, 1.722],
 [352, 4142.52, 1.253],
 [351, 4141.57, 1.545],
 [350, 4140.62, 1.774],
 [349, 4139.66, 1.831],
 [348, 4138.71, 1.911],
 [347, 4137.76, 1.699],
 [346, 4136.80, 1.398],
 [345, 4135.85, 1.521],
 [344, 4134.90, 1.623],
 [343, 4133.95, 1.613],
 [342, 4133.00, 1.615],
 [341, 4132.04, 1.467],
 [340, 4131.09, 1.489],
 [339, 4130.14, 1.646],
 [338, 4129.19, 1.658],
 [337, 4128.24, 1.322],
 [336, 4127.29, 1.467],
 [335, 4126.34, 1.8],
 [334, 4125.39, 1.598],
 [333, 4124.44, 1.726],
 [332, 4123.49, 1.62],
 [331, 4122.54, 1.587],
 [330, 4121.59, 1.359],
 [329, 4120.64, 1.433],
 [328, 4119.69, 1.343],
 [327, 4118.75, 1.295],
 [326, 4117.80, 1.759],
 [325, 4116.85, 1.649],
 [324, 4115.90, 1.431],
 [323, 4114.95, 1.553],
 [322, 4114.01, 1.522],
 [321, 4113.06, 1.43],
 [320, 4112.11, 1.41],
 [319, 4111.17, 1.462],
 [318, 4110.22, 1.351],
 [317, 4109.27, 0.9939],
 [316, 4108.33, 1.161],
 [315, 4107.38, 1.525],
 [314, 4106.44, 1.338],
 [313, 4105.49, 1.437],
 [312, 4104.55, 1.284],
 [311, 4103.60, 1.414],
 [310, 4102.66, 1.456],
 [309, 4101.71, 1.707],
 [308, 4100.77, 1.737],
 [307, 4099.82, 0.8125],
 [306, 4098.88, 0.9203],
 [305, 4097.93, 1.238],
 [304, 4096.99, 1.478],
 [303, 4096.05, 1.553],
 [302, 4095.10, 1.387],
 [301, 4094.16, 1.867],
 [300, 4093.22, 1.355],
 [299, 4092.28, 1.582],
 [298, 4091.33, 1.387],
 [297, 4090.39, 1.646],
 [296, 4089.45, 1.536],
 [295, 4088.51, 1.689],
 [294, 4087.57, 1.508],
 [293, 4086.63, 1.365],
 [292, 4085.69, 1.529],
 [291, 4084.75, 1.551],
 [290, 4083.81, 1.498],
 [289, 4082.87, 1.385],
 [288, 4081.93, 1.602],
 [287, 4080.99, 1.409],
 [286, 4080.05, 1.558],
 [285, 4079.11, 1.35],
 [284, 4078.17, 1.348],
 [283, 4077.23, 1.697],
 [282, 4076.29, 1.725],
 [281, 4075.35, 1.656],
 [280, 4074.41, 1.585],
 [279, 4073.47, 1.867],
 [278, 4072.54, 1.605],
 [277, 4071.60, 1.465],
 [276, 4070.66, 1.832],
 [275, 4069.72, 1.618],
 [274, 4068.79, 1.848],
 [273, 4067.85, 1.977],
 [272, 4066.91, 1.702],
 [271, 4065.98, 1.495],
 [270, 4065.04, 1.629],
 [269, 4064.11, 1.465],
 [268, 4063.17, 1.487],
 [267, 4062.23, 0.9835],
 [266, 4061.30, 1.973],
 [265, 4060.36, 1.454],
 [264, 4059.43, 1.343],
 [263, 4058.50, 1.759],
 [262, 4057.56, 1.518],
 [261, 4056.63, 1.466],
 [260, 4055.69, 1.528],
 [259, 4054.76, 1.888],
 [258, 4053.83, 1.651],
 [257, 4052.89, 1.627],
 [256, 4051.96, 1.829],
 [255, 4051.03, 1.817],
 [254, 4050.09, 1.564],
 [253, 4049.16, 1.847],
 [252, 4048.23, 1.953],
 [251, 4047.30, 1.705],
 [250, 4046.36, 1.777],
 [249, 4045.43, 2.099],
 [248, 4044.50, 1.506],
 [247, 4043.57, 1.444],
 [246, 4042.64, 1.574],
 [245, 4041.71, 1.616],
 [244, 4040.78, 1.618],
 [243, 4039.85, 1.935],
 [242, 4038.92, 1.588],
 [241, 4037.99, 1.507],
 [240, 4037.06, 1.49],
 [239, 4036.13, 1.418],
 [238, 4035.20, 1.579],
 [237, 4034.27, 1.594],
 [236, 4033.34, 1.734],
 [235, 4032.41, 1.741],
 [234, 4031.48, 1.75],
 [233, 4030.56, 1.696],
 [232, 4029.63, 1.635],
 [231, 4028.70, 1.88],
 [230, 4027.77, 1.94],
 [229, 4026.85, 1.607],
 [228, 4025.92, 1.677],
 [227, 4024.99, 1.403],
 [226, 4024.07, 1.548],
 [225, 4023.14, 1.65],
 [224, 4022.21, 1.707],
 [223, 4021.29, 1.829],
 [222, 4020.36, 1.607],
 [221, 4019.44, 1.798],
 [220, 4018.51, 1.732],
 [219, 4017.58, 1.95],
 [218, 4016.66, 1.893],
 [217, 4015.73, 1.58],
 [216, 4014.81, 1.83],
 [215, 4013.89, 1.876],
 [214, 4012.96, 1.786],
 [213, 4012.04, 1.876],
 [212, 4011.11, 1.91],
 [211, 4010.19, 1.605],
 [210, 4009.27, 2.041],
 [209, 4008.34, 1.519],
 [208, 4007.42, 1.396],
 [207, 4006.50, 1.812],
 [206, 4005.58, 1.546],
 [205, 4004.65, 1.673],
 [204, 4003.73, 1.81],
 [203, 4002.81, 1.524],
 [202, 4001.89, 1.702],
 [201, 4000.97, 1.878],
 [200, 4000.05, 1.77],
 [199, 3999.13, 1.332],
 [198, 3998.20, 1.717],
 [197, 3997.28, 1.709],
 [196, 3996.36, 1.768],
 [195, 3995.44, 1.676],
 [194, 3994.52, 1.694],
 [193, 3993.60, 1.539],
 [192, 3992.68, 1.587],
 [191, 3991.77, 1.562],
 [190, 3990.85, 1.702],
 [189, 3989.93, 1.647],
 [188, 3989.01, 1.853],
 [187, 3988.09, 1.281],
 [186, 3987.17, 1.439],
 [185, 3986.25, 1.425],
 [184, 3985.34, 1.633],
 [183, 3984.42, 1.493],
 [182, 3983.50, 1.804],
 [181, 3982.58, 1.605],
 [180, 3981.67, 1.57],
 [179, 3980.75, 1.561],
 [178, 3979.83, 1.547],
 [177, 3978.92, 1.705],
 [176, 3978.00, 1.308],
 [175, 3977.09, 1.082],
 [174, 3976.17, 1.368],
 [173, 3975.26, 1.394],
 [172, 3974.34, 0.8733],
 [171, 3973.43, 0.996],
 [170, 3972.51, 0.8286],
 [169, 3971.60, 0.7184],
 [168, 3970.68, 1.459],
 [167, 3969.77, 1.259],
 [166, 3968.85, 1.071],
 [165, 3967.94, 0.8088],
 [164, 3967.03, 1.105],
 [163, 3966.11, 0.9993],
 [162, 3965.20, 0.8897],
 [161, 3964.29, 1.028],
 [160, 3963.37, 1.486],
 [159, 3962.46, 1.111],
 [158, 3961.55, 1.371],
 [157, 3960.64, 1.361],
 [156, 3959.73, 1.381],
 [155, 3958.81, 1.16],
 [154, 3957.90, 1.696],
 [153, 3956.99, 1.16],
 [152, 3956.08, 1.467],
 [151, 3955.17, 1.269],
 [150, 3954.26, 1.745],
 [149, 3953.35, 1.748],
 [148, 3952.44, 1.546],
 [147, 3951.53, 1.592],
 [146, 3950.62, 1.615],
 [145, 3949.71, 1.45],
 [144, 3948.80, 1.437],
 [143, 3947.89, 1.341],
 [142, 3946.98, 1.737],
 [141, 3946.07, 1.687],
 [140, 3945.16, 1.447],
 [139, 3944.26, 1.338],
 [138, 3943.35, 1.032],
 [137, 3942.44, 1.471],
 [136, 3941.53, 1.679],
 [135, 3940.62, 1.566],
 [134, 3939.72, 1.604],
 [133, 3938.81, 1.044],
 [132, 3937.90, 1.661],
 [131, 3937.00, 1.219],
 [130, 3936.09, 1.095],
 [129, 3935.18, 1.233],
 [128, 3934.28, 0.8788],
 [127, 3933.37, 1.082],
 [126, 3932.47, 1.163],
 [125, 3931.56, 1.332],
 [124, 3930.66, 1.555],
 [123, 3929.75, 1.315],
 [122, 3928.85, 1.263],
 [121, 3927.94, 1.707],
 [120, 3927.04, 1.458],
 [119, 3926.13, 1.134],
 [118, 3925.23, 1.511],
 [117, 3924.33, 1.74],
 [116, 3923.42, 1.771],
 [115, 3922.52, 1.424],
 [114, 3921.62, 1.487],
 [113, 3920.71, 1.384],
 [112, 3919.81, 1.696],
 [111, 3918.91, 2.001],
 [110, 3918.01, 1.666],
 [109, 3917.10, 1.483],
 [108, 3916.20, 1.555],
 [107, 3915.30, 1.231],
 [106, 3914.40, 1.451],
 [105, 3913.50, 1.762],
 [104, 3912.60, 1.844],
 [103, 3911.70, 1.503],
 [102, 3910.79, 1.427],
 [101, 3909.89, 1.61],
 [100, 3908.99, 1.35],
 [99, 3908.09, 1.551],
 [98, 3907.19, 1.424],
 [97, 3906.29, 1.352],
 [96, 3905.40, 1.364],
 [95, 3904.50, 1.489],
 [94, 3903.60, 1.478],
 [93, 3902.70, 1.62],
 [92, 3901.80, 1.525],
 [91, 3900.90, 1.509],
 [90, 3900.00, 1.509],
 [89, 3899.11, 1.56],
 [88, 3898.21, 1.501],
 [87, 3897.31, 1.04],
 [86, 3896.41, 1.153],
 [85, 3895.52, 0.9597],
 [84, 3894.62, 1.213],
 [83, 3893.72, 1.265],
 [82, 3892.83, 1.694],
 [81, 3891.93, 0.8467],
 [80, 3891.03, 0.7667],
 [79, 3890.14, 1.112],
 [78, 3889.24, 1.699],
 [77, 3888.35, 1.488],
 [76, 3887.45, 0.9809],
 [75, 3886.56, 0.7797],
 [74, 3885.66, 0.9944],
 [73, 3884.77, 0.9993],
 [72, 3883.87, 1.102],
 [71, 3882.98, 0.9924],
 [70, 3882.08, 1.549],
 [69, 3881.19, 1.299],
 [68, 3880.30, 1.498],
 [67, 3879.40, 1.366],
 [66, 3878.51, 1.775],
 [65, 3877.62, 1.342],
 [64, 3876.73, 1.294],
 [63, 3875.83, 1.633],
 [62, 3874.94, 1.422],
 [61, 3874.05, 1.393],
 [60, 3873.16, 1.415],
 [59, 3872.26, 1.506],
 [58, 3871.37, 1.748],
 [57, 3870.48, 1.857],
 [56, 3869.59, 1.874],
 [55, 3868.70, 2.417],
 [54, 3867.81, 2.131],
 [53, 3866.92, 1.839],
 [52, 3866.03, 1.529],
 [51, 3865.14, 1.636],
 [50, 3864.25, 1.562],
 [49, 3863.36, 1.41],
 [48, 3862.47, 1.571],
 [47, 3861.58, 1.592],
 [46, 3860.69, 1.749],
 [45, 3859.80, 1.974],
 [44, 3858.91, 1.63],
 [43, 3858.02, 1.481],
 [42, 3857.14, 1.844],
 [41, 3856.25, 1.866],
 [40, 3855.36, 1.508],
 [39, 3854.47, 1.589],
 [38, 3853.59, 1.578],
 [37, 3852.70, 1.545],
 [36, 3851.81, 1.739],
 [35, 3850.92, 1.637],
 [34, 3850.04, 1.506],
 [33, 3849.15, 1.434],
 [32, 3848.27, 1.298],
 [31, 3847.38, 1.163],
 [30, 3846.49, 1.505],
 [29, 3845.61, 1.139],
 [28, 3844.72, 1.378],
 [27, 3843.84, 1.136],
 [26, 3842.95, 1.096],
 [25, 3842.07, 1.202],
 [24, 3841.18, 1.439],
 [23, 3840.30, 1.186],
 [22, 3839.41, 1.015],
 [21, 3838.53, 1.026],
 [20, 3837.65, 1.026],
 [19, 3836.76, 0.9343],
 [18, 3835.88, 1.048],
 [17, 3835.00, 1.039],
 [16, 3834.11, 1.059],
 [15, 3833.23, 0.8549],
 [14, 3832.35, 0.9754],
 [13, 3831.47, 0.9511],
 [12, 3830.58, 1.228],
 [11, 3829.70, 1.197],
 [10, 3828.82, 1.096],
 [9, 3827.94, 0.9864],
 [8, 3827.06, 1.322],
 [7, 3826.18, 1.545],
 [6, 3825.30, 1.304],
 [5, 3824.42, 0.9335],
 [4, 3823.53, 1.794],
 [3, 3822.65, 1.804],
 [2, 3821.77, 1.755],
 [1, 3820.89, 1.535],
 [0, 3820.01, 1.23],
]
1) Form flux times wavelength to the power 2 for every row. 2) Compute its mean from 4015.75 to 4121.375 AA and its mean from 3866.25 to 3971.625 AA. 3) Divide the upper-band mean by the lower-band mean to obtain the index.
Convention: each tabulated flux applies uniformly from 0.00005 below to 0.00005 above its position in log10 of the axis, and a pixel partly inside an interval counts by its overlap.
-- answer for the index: 1.2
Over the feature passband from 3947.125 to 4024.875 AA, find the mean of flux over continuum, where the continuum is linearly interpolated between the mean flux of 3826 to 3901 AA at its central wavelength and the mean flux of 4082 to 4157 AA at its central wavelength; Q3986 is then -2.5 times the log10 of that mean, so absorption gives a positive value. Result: -0.05 mag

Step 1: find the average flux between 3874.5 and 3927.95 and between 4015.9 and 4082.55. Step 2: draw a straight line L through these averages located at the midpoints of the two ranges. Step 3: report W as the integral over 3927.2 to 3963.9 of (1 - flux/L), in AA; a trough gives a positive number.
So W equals 1.9 AA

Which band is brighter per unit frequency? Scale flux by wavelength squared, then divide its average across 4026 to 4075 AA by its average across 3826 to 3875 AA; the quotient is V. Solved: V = 1.28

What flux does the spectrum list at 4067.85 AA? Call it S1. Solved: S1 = 1.977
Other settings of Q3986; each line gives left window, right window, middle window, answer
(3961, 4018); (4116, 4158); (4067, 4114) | 0.04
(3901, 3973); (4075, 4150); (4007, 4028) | -0.19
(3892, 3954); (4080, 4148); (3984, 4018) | -0.14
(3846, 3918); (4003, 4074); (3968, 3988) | 0.20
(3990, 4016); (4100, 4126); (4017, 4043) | -0.02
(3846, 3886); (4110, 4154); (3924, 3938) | 0.17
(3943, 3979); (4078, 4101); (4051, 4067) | -0.12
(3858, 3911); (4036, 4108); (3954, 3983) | 0.19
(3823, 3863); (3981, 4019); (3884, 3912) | 0.12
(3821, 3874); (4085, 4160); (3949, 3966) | 0.06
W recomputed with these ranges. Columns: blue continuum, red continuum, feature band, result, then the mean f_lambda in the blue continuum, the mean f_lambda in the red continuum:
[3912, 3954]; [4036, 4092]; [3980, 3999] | -1.0 AA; 1.47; 1.61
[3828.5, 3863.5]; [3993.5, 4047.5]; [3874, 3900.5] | 2.8 AA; 1.34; 1.69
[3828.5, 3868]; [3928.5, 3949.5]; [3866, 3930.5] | -4.0 AA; 1.38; 1.36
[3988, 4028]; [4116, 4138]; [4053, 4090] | 0.9 AA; 1.7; 1.55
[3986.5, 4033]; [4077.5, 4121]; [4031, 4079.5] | -2.3 AA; 1.69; 1.44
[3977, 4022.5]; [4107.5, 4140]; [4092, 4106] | 1.2 AA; 1.66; 1.52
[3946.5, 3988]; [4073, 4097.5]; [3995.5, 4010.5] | -2.9 AA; 1.35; 1.54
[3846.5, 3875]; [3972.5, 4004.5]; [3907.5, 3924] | 0.3 AA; 1.64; 1.54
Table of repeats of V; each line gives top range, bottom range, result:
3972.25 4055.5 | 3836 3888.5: 1.22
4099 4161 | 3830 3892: 1.26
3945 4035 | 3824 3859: 1.29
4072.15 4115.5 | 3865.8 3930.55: 1.11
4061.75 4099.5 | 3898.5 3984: 1.17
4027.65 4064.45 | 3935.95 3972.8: 1.29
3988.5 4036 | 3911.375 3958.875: 1.21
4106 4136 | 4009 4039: 0.92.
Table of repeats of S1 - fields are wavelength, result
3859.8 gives 1.974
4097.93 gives 1.238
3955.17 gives 1.269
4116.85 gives 1.649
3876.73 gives 1.294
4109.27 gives 0.9939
